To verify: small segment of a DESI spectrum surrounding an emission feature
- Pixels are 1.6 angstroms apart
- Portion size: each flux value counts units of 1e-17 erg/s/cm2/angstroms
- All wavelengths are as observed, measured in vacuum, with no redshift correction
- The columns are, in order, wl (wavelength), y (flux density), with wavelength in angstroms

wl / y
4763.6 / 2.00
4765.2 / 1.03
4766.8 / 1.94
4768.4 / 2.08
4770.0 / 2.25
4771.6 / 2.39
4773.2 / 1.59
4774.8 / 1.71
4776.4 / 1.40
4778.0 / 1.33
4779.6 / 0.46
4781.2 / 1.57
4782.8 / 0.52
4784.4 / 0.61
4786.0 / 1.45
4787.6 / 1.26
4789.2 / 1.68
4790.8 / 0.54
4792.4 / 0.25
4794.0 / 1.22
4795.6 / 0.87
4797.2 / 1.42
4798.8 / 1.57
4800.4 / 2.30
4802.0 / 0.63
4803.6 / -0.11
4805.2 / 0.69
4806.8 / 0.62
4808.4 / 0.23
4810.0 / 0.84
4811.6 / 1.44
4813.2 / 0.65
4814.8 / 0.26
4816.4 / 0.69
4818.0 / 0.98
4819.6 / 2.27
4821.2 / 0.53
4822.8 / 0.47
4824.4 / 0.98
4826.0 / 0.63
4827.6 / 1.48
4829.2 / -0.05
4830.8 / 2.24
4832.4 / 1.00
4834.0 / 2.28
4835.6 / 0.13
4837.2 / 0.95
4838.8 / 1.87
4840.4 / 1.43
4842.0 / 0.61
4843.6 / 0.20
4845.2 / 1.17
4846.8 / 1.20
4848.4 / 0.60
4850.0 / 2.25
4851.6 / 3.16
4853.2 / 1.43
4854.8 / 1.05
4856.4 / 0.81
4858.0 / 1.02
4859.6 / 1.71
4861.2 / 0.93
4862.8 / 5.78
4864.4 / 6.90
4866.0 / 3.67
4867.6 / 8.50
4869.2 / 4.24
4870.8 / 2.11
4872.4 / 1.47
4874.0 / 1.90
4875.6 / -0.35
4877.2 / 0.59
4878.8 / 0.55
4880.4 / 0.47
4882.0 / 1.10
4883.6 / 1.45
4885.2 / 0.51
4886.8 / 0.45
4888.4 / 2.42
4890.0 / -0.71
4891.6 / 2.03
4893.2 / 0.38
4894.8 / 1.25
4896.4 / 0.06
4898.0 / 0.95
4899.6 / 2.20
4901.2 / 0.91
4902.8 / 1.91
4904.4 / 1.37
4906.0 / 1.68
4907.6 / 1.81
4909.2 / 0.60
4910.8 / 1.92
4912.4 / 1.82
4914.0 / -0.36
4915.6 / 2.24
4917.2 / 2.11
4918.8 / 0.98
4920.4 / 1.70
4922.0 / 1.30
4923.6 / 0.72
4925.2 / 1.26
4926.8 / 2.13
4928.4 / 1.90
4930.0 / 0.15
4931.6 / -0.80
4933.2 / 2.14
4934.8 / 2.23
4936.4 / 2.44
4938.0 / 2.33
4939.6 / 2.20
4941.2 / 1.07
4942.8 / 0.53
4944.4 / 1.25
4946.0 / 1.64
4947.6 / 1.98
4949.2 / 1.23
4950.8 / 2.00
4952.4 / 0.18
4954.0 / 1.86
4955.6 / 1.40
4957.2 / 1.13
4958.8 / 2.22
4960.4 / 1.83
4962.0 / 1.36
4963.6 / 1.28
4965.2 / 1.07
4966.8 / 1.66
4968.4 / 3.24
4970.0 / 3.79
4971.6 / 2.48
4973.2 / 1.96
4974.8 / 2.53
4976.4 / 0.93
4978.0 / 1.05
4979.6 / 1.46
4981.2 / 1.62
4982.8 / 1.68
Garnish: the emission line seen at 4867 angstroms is [O II]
